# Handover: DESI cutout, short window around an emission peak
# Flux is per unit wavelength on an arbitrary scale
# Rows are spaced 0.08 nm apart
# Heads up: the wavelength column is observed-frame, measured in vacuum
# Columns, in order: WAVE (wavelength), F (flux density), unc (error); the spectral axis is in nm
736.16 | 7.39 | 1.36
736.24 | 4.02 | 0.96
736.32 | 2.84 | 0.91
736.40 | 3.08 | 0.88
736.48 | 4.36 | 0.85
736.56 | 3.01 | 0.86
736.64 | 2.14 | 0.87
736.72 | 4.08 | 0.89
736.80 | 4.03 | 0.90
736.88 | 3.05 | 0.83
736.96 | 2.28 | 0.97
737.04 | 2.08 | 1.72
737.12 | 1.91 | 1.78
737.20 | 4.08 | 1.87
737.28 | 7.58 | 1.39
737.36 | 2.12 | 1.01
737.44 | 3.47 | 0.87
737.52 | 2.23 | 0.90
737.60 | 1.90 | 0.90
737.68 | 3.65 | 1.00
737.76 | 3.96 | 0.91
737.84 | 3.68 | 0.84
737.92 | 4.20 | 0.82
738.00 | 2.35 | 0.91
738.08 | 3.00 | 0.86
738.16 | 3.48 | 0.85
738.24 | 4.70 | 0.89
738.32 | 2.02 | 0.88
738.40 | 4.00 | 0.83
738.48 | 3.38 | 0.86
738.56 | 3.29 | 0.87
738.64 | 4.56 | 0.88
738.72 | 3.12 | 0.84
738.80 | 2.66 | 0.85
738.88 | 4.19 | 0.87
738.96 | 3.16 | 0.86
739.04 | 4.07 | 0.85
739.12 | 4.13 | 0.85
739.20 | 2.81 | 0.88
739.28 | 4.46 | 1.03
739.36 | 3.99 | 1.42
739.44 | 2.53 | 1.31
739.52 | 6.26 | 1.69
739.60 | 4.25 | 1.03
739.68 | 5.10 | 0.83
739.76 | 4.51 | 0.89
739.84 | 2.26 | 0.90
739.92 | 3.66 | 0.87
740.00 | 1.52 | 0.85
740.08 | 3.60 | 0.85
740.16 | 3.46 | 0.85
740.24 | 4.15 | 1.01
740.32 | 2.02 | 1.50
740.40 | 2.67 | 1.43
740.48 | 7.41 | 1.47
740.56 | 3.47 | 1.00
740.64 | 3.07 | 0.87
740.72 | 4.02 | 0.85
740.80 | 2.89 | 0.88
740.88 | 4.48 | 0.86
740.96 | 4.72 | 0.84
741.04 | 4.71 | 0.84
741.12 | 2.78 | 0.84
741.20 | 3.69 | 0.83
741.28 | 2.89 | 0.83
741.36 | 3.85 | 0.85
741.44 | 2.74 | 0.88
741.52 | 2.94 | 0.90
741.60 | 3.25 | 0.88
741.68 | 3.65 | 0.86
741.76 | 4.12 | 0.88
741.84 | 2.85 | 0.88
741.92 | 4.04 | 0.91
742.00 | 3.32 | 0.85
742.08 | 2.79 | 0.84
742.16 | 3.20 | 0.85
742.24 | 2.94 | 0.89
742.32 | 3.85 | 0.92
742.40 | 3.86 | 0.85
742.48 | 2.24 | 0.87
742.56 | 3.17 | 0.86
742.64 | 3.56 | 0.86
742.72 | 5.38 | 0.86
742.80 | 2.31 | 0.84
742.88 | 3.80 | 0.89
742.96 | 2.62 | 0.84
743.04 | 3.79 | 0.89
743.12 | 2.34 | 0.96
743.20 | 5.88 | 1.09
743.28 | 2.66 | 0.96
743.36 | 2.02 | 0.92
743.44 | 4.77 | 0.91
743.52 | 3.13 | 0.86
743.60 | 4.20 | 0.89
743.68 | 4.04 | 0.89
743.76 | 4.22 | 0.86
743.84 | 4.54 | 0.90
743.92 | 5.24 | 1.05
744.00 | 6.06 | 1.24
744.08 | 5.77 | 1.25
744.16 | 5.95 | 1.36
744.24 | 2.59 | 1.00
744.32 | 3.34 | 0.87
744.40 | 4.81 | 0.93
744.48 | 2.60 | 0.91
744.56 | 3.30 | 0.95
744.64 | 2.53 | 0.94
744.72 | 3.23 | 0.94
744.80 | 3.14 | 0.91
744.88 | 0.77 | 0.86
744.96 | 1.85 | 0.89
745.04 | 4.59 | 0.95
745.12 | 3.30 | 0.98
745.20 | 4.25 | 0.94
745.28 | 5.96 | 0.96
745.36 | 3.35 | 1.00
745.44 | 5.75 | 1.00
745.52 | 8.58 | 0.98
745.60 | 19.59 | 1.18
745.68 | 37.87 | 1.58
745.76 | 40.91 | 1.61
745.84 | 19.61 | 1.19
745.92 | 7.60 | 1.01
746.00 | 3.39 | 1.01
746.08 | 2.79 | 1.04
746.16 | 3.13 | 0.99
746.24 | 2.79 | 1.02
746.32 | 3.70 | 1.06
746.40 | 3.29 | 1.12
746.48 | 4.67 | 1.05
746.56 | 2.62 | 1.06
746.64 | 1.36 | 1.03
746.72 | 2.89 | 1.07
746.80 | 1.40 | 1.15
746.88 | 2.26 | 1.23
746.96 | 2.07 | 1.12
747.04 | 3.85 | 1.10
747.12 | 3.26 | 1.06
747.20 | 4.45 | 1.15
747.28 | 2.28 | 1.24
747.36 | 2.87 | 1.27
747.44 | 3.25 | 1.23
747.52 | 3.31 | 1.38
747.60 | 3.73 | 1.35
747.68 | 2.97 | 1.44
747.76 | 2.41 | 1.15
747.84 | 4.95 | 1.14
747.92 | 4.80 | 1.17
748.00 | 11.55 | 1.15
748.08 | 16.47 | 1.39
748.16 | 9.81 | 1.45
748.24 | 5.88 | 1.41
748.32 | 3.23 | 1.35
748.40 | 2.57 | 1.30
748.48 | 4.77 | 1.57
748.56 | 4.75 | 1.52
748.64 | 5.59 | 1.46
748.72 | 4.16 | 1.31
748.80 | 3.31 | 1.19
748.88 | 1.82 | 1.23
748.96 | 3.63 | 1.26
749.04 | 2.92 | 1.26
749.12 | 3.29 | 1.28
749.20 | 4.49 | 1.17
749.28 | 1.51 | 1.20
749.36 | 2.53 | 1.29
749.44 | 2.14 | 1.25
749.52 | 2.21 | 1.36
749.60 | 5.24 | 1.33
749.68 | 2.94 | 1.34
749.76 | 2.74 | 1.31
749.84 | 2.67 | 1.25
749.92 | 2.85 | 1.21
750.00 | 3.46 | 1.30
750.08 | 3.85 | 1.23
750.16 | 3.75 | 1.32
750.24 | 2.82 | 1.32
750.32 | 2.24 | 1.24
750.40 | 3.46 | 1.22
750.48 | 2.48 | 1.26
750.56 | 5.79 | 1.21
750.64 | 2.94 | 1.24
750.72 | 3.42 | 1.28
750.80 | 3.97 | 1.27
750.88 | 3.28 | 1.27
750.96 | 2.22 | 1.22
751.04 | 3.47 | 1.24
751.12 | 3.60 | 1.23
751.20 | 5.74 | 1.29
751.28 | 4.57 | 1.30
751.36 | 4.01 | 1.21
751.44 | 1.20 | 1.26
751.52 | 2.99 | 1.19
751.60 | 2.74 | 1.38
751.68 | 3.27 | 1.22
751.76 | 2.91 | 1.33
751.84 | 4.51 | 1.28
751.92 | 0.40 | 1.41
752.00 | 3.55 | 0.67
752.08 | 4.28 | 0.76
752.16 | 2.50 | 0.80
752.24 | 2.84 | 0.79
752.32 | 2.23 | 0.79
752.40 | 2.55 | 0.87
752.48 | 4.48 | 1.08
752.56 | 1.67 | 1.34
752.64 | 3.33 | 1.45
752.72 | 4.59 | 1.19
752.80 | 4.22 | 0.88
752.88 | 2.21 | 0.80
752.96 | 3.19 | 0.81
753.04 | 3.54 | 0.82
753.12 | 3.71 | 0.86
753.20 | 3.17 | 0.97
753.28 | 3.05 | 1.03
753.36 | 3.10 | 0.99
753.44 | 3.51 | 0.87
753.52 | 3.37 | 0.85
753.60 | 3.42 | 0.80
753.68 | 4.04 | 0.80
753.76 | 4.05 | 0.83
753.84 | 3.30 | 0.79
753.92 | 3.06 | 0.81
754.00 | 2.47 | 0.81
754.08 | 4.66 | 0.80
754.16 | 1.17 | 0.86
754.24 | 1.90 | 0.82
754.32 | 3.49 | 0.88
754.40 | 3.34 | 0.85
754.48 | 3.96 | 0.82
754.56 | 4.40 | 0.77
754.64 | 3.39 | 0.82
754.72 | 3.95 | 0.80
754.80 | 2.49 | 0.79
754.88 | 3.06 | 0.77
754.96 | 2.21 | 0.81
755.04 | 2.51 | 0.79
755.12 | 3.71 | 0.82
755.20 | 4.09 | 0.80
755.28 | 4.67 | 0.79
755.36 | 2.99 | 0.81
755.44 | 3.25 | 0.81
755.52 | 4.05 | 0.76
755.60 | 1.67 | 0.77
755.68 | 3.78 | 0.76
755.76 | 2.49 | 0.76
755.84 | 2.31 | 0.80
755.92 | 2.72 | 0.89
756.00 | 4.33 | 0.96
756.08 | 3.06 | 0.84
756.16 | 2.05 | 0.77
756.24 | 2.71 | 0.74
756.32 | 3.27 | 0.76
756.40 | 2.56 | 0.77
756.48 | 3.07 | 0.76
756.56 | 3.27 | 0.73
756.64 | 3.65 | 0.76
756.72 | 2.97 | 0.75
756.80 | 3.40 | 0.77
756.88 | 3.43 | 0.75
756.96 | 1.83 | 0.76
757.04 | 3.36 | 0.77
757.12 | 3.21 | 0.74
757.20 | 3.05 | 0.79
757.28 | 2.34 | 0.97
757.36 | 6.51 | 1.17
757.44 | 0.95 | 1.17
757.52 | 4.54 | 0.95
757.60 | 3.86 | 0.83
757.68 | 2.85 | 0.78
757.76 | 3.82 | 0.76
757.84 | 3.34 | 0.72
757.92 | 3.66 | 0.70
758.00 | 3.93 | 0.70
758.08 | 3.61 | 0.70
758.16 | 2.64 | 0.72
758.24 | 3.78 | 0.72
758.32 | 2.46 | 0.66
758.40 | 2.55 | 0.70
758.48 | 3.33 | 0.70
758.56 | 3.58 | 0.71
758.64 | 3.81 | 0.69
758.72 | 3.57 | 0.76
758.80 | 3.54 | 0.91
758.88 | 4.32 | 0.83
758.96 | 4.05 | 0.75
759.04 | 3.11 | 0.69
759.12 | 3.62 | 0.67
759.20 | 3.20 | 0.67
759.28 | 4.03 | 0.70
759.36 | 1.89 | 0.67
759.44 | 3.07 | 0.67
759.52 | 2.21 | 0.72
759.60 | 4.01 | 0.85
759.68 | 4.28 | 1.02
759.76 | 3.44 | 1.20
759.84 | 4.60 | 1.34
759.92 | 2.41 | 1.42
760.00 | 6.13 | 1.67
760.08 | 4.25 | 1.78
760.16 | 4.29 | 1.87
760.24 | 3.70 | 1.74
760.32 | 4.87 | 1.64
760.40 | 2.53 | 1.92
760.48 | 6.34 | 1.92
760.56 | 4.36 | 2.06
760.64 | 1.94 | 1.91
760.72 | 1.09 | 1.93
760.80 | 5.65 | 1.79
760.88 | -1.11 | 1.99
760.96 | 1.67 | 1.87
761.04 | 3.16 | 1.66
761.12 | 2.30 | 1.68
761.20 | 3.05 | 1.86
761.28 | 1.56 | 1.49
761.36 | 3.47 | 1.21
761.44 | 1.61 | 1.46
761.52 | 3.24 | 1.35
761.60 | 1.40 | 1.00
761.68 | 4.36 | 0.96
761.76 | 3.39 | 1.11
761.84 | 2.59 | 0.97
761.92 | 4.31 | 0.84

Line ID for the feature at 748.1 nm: [N II] 6583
